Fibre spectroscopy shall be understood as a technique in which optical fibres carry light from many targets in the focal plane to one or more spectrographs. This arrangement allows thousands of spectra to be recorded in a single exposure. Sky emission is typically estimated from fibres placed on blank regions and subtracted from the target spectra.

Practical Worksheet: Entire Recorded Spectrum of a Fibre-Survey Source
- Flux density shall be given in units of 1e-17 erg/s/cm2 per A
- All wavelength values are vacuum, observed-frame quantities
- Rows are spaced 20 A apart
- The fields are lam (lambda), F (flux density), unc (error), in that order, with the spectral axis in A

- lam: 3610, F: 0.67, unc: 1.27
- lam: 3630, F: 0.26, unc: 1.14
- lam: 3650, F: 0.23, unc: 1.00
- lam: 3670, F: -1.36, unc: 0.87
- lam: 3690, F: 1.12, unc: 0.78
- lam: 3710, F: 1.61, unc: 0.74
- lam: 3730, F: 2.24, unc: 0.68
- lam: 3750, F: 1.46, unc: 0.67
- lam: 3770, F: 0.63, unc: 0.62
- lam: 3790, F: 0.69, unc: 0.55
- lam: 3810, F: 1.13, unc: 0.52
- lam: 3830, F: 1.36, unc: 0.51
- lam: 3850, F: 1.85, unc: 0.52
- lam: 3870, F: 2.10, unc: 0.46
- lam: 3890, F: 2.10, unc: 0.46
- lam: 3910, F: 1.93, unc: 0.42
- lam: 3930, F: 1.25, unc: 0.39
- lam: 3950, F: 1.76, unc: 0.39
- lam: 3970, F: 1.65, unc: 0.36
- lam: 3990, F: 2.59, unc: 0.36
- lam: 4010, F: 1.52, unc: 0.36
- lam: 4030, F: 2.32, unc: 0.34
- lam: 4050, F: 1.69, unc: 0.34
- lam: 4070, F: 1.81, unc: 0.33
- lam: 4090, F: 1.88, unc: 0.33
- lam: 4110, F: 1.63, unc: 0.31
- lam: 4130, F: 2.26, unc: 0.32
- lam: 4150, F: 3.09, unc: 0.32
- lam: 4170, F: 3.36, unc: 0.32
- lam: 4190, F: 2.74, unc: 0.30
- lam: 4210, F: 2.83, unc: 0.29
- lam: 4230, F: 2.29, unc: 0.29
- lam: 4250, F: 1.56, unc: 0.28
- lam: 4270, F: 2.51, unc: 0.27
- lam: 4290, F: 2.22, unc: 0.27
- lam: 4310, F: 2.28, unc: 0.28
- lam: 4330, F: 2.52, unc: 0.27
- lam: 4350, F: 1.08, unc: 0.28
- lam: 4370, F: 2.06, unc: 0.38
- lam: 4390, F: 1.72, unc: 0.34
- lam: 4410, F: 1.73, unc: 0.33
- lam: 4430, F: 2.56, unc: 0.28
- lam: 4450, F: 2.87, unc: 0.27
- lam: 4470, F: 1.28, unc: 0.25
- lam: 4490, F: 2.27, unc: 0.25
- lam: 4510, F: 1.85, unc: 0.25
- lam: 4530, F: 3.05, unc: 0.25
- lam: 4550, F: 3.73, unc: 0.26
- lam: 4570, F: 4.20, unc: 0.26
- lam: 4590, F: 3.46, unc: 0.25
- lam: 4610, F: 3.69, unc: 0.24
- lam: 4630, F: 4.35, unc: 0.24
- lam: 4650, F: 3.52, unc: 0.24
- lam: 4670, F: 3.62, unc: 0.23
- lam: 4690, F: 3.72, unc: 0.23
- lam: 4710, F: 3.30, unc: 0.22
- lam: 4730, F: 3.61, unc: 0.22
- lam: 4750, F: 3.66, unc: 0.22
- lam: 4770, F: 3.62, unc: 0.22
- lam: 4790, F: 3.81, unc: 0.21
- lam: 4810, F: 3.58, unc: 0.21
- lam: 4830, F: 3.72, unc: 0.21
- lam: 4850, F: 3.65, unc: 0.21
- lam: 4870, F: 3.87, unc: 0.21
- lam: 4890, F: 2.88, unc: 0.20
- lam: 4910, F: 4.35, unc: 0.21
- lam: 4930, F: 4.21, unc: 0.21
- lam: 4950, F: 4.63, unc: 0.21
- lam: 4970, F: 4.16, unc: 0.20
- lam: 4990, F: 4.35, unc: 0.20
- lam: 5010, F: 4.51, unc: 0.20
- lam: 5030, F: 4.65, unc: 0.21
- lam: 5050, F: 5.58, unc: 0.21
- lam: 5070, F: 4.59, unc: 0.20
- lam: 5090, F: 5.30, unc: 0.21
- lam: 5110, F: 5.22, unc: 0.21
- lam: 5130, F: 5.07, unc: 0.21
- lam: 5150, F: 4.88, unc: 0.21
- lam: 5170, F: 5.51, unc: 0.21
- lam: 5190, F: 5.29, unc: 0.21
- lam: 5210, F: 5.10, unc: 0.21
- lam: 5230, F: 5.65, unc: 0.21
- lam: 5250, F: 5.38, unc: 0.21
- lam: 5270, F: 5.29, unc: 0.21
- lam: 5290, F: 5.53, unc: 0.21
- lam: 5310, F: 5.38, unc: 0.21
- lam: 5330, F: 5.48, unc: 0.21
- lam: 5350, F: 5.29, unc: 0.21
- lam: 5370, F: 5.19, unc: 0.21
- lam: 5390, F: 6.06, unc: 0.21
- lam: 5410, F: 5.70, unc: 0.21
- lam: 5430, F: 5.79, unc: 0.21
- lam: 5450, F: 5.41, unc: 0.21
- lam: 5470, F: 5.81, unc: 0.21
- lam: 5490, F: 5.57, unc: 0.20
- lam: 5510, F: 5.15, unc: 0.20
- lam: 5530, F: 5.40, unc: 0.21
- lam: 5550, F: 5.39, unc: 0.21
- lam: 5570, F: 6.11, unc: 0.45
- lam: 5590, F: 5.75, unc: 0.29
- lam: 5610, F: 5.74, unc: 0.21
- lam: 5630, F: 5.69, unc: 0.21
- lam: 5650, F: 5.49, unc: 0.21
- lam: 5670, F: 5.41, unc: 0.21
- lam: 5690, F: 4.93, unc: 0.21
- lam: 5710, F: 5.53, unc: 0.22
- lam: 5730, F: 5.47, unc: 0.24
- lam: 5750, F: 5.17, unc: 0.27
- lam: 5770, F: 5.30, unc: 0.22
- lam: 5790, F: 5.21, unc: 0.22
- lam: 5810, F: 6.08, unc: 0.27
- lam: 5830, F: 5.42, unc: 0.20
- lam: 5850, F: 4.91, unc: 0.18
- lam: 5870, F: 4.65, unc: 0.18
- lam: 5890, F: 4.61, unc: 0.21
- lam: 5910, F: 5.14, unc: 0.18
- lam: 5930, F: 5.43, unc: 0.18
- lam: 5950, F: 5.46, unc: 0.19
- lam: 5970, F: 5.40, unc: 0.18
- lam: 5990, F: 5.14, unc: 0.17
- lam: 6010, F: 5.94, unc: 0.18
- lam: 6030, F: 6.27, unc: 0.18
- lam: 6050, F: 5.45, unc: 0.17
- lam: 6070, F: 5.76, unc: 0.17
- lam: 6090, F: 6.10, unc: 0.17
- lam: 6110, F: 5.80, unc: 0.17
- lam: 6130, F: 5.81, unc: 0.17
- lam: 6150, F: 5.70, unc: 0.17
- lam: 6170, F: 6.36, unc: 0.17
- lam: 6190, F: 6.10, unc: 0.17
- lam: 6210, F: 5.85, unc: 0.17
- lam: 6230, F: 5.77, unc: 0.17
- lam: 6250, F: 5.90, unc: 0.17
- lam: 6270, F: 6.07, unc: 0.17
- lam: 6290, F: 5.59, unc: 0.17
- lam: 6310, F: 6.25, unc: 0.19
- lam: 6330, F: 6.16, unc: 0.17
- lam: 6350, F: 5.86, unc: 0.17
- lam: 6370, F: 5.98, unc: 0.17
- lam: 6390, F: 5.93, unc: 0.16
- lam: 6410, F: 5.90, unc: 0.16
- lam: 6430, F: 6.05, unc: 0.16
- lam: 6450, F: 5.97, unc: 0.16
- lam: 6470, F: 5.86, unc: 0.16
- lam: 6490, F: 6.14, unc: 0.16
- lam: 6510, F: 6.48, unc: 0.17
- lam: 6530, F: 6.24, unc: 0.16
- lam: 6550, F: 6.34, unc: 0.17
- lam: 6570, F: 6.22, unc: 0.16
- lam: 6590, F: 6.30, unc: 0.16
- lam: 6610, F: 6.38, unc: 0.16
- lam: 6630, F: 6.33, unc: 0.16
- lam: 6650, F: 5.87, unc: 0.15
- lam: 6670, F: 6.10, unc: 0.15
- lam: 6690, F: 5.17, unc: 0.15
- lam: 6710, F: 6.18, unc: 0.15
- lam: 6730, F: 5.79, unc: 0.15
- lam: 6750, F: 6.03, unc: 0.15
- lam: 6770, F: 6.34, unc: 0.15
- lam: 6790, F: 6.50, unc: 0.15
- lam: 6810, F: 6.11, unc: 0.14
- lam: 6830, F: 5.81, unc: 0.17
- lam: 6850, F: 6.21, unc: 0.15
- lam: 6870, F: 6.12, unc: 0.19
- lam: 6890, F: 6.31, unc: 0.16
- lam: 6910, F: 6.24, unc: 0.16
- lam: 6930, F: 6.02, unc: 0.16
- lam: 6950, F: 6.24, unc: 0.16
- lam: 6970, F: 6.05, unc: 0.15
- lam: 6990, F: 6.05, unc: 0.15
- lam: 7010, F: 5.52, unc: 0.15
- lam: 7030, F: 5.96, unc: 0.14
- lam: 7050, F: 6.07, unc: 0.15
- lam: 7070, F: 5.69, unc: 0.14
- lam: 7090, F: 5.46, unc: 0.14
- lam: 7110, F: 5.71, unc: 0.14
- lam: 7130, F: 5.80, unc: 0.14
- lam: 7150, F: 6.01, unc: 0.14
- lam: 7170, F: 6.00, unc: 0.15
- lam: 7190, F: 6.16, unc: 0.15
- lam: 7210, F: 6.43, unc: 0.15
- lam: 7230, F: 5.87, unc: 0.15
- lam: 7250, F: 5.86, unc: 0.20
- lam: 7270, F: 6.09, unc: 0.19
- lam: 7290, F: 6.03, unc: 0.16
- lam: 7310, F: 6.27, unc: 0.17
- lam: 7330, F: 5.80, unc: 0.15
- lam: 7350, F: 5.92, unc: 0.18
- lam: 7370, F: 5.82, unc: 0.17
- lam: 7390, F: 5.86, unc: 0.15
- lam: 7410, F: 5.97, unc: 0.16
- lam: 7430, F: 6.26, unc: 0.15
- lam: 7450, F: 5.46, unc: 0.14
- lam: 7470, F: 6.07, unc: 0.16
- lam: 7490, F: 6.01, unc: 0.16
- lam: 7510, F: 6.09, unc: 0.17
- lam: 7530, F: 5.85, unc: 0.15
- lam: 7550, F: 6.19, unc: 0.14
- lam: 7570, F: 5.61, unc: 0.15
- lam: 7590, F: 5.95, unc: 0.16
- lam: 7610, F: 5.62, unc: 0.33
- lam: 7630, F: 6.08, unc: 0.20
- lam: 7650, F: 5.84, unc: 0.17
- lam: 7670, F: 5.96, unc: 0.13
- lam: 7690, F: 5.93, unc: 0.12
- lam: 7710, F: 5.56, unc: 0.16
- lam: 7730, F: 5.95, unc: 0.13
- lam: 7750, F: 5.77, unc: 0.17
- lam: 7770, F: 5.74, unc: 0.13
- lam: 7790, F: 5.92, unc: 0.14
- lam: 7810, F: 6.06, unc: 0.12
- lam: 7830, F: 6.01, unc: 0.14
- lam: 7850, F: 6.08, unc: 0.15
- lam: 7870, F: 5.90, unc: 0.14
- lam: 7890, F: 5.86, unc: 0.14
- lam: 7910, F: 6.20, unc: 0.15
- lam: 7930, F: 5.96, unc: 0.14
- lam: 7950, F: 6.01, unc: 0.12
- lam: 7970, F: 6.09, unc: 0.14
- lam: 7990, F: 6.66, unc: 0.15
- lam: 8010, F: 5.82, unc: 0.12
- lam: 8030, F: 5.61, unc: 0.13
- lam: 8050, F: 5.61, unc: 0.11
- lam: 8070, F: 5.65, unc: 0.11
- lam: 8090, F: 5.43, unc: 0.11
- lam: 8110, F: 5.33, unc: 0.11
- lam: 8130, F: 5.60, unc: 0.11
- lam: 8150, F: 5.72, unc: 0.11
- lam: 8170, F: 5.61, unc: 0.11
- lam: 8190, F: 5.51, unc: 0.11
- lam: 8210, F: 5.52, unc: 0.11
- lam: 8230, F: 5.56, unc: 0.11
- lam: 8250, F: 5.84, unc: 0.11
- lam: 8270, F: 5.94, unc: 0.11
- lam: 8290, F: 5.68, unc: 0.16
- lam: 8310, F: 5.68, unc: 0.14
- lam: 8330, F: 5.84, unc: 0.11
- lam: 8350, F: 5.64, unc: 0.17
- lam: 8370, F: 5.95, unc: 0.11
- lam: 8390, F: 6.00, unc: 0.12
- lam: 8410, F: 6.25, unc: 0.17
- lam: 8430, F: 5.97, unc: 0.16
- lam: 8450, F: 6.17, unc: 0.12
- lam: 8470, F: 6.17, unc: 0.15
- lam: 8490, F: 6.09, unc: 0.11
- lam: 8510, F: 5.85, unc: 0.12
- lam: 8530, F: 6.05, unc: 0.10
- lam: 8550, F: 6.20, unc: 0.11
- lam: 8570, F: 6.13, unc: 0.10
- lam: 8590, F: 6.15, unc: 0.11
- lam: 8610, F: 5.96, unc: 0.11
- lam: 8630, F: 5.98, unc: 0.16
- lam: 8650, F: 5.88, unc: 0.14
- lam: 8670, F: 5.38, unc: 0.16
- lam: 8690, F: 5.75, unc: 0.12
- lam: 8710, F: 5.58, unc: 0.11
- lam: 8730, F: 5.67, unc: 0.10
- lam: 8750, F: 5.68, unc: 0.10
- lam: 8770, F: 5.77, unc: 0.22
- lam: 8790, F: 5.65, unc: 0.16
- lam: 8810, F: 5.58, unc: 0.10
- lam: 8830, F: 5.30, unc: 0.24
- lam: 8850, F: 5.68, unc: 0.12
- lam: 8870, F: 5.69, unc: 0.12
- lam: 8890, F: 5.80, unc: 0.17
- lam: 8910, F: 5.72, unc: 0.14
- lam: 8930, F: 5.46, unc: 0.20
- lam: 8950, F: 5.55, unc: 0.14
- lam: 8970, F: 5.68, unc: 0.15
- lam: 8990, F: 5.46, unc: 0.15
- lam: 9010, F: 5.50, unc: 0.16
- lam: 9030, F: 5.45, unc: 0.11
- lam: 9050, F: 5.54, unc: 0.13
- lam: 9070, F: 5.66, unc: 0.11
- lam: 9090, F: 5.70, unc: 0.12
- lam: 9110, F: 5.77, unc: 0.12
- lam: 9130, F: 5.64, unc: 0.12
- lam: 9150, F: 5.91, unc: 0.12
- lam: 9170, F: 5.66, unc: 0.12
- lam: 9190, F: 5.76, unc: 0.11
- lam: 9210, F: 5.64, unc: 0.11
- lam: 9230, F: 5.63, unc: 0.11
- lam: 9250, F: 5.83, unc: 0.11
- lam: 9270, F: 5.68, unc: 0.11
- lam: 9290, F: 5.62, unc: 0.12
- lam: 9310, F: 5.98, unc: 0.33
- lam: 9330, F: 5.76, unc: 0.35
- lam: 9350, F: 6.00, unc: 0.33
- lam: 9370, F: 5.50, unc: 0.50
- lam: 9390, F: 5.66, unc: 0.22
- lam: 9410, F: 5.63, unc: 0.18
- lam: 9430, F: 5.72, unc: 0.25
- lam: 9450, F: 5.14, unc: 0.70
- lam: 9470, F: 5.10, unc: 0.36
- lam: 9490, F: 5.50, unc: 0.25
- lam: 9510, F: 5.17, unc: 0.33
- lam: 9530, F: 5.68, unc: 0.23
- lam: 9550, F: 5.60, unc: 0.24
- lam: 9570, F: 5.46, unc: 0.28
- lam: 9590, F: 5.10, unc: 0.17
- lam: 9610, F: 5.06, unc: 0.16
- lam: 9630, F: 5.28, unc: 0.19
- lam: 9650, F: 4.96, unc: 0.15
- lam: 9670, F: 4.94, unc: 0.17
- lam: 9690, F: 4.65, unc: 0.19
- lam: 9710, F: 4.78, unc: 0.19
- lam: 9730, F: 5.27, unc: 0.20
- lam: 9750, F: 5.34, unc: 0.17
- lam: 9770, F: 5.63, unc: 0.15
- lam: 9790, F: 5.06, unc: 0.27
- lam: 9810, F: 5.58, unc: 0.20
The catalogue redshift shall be 0.14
